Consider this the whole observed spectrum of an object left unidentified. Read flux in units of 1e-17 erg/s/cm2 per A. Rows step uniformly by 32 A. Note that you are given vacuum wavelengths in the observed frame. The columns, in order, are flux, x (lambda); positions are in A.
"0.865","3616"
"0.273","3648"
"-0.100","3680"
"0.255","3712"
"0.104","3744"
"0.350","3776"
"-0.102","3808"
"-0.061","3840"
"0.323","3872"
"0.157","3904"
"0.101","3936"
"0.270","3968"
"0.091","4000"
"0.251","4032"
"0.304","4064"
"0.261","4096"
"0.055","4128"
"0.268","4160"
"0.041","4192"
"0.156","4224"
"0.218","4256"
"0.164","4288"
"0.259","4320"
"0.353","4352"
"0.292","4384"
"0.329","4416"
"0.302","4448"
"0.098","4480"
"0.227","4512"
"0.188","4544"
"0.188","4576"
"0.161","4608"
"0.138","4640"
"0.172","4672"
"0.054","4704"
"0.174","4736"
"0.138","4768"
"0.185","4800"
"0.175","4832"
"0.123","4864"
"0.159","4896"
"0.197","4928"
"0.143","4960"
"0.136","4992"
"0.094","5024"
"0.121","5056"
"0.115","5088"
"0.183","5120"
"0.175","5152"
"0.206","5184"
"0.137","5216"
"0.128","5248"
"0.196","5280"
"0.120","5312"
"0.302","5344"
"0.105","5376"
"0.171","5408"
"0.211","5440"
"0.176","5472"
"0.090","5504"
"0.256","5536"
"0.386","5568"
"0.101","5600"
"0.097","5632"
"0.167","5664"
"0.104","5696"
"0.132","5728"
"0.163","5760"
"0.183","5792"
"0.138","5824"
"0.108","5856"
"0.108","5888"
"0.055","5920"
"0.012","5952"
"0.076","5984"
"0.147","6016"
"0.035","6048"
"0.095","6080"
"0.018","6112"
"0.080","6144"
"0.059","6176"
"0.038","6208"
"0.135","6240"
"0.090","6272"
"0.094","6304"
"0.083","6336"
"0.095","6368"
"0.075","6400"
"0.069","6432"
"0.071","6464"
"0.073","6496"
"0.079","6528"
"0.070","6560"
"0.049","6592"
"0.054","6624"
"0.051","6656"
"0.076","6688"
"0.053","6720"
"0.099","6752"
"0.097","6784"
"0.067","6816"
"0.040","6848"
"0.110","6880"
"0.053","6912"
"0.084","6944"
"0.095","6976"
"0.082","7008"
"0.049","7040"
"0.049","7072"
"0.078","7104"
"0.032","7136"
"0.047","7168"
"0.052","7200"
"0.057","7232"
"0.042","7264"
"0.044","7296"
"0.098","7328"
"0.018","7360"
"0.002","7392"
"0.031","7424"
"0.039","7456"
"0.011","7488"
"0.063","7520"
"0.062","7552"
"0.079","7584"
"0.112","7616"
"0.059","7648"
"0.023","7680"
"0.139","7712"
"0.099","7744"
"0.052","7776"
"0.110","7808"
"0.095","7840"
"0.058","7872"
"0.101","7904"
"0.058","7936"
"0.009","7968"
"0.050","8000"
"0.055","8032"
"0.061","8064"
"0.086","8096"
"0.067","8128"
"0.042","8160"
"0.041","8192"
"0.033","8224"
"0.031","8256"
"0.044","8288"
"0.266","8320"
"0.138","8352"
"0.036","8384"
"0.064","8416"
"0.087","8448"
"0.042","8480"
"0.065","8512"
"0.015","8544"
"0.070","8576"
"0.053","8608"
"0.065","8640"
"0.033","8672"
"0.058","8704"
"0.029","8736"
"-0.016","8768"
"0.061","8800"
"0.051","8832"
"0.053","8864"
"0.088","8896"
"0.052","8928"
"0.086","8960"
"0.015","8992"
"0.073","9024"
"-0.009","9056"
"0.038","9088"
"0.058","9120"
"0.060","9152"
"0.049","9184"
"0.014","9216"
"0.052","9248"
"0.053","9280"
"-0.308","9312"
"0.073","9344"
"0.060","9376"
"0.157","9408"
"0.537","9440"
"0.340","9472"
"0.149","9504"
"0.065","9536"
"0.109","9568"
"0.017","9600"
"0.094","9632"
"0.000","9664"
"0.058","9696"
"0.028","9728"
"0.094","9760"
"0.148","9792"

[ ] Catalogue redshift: 1.23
